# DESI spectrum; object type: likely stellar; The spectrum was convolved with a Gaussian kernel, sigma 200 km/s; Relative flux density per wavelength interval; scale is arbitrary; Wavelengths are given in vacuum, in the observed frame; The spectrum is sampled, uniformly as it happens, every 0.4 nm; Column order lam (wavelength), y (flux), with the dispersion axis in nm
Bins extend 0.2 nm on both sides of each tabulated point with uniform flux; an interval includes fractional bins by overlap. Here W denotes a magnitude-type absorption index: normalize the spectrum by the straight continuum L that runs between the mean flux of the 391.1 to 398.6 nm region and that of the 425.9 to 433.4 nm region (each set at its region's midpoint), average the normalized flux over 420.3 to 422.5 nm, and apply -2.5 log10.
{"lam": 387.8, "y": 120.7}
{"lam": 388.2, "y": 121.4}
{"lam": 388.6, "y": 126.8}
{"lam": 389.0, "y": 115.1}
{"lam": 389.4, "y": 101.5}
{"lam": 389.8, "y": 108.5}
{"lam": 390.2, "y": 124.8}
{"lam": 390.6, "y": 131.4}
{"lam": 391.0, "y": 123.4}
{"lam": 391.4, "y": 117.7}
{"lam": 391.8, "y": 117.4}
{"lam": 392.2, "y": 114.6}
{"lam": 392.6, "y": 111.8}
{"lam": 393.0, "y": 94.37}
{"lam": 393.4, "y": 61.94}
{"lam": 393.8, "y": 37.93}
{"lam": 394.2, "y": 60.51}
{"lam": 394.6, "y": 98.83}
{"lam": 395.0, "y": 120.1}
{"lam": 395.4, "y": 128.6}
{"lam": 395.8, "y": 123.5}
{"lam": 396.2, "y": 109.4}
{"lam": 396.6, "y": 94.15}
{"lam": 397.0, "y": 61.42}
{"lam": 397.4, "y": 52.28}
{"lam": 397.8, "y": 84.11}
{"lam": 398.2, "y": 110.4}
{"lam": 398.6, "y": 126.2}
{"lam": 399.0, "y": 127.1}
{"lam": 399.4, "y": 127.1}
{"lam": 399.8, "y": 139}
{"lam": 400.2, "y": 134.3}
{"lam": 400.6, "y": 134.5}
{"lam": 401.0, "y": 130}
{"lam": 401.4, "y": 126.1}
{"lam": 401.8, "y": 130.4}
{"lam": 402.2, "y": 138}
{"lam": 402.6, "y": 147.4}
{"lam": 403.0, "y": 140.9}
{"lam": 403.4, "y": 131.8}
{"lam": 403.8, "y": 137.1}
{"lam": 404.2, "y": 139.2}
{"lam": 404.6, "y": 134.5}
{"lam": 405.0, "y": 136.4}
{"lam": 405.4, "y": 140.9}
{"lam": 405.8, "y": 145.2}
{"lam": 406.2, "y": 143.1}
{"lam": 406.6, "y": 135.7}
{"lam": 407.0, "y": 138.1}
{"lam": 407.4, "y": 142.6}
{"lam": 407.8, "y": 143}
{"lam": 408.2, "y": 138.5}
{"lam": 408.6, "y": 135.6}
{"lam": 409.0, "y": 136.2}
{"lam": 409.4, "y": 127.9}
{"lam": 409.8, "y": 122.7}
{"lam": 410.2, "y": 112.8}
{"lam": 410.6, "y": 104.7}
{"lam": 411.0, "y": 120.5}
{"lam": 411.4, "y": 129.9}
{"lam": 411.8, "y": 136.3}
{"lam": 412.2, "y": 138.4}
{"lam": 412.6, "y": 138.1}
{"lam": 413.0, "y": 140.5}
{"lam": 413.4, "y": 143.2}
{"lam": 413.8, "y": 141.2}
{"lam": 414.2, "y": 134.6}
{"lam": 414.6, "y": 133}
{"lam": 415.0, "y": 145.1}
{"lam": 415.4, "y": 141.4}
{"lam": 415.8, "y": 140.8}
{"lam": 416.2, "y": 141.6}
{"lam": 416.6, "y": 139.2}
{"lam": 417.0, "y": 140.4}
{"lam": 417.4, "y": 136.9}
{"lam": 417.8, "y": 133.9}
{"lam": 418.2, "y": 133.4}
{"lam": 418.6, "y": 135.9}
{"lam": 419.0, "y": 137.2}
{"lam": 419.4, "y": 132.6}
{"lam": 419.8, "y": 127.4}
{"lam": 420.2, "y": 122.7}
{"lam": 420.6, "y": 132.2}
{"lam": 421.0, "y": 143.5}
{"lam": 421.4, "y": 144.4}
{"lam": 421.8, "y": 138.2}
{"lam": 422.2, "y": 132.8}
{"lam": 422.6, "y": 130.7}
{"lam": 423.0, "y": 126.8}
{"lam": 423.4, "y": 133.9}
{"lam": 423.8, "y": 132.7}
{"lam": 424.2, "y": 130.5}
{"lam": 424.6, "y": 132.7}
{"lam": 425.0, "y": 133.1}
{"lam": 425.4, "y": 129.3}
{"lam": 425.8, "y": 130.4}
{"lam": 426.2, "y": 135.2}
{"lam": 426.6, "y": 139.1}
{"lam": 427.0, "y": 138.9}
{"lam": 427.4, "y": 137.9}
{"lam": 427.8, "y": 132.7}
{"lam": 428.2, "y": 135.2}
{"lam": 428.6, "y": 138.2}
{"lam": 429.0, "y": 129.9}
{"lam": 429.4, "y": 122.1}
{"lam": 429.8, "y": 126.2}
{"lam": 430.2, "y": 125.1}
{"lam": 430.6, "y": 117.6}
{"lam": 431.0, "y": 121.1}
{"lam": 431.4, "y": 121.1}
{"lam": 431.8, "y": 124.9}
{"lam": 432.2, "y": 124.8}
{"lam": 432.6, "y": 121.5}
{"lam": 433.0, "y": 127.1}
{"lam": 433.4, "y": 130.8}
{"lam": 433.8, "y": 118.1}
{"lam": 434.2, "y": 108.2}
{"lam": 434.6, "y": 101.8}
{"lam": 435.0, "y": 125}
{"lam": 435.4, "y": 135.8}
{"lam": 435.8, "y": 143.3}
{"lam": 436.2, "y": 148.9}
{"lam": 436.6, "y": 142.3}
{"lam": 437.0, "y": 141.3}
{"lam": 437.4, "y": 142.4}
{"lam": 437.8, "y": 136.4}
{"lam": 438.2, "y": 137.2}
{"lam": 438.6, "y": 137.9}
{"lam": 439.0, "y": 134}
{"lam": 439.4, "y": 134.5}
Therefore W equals -0.14 mag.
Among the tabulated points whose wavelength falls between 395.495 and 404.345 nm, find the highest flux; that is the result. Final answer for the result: 147.4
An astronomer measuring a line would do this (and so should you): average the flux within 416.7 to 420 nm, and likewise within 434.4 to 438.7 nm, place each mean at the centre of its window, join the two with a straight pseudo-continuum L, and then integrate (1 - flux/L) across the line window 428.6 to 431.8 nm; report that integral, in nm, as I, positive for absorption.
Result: 0.260 nm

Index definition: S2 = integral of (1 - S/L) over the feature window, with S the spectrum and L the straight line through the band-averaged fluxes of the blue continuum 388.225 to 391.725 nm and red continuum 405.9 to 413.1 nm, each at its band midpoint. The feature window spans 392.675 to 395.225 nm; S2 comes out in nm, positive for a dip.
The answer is 0.851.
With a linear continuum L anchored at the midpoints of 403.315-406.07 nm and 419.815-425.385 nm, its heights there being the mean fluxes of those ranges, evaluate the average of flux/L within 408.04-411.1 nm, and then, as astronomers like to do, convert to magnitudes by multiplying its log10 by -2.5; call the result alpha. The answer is 0.10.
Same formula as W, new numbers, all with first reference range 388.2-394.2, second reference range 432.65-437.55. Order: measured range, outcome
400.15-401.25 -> -0.20 mag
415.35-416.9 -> -0.18 mag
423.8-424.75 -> -0.07 mag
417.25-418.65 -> -0.12 mag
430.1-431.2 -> 0.06 mag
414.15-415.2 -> -0.17 mag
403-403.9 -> -0.21 mag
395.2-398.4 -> 0.14 mag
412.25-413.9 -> -0.19 mag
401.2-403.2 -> -0.22 mag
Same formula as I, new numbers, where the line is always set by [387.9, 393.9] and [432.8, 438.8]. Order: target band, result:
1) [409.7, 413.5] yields -0.29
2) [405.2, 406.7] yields -0.32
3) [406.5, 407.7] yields -0.23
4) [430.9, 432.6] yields 0.09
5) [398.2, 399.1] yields -0.08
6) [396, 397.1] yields 0.20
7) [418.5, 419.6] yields -0.11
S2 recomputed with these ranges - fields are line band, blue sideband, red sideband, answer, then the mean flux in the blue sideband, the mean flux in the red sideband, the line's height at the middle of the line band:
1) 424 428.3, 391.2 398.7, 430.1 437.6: -0.457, 95.7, 127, 121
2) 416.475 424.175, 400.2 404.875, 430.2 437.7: -0.196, 135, 128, 131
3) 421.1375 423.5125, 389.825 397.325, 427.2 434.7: -0.308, 101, 125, 119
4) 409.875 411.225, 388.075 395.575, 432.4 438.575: 0.031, 106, 131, 117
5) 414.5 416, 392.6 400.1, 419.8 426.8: -0.216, 98.5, 133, 123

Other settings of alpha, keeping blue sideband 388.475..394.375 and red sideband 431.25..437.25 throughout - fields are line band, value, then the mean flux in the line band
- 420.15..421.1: -0.11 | 133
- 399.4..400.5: -0.24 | 135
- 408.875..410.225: -0.11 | 126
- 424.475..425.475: -0.08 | 132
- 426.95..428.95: -0.10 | 136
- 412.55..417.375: -0.20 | 140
